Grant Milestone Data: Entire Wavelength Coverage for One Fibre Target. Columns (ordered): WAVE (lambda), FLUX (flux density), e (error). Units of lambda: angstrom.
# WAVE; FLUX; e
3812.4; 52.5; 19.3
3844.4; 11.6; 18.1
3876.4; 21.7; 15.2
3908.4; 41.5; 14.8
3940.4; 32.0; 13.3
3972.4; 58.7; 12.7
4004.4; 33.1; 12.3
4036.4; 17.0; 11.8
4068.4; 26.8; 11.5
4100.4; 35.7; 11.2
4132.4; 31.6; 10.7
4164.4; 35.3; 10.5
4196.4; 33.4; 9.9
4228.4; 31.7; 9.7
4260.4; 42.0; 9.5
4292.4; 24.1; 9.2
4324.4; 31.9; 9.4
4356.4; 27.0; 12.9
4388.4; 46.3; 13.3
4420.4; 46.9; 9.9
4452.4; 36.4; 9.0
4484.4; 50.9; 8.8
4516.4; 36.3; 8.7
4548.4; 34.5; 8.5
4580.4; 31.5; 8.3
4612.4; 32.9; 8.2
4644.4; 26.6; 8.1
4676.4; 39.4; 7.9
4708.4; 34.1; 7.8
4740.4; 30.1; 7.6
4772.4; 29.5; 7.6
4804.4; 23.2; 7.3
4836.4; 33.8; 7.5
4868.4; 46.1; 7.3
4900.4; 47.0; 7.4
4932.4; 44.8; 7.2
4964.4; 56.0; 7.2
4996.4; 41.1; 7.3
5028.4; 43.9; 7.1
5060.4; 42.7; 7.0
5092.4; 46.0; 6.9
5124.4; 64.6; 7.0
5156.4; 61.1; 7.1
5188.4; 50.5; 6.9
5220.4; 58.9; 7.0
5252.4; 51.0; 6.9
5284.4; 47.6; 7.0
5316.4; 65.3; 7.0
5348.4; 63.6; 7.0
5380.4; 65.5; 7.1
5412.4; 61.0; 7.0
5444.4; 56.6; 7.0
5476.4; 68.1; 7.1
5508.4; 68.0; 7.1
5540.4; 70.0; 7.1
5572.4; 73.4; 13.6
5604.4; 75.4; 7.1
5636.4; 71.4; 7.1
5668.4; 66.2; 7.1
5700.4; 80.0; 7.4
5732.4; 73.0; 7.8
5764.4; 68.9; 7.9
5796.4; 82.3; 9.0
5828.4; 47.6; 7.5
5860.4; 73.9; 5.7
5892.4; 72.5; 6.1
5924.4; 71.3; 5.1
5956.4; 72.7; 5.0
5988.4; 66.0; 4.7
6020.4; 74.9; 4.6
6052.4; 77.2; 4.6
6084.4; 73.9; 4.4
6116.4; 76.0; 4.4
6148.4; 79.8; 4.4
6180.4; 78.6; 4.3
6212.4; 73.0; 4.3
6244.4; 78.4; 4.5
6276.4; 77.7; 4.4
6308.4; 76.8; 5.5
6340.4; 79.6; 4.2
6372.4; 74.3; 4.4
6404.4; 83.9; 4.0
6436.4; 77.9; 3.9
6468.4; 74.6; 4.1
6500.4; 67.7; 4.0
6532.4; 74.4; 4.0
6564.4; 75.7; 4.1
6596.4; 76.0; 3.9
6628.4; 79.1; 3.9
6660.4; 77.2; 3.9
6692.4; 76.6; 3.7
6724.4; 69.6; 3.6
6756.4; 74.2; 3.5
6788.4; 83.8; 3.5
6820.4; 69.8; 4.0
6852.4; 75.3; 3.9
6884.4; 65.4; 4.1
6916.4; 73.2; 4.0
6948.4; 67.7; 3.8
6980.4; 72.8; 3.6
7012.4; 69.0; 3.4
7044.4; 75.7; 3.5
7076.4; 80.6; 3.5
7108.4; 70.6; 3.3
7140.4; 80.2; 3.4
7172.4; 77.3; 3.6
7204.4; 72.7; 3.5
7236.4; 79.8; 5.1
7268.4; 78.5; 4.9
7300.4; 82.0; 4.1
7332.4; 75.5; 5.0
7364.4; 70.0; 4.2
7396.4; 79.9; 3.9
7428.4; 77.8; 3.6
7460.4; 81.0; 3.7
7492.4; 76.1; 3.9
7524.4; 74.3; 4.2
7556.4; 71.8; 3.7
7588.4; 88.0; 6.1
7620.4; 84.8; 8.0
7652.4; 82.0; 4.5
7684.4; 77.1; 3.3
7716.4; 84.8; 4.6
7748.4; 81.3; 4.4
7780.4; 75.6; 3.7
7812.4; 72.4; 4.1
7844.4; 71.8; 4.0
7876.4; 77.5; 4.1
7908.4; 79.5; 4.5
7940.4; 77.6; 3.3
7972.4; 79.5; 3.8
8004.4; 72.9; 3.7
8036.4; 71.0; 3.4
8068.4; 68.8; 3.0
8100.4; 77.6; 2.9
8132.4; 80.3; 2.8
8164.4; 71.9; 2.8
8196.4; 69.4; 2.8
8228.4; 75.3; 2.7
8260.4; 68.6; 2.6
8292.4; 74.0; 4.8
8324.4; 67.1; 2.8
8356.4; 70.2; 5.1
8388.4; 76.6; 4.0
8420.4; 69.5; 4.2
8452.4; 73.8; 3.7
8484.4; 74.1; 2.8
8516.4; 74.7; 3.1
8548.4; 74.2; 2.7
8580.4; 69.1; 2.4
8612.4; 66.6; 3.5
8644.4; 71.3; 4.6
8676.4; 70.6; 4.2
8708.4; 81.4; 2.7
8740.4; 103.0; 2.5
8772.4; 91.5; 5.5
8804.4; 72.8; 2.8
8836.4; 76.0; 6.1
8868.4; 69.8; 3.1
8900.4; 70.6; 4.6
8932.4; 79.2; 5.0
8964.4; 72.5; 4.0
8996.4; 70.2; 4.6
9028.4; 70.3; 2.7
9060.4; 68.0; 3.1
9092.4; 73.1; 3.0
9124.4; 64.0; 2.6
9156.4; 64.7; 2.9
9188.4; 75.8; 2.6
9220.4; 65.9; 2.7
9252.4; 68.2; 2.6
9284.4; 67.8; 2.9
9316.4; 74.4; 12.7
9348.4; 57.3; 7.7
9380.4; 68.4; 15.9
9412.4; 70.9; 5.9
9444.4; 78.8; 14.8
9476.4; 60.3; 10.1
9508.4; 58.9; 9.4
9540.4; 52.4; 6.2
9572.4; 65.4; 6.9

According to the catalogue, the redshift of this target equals 0.33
